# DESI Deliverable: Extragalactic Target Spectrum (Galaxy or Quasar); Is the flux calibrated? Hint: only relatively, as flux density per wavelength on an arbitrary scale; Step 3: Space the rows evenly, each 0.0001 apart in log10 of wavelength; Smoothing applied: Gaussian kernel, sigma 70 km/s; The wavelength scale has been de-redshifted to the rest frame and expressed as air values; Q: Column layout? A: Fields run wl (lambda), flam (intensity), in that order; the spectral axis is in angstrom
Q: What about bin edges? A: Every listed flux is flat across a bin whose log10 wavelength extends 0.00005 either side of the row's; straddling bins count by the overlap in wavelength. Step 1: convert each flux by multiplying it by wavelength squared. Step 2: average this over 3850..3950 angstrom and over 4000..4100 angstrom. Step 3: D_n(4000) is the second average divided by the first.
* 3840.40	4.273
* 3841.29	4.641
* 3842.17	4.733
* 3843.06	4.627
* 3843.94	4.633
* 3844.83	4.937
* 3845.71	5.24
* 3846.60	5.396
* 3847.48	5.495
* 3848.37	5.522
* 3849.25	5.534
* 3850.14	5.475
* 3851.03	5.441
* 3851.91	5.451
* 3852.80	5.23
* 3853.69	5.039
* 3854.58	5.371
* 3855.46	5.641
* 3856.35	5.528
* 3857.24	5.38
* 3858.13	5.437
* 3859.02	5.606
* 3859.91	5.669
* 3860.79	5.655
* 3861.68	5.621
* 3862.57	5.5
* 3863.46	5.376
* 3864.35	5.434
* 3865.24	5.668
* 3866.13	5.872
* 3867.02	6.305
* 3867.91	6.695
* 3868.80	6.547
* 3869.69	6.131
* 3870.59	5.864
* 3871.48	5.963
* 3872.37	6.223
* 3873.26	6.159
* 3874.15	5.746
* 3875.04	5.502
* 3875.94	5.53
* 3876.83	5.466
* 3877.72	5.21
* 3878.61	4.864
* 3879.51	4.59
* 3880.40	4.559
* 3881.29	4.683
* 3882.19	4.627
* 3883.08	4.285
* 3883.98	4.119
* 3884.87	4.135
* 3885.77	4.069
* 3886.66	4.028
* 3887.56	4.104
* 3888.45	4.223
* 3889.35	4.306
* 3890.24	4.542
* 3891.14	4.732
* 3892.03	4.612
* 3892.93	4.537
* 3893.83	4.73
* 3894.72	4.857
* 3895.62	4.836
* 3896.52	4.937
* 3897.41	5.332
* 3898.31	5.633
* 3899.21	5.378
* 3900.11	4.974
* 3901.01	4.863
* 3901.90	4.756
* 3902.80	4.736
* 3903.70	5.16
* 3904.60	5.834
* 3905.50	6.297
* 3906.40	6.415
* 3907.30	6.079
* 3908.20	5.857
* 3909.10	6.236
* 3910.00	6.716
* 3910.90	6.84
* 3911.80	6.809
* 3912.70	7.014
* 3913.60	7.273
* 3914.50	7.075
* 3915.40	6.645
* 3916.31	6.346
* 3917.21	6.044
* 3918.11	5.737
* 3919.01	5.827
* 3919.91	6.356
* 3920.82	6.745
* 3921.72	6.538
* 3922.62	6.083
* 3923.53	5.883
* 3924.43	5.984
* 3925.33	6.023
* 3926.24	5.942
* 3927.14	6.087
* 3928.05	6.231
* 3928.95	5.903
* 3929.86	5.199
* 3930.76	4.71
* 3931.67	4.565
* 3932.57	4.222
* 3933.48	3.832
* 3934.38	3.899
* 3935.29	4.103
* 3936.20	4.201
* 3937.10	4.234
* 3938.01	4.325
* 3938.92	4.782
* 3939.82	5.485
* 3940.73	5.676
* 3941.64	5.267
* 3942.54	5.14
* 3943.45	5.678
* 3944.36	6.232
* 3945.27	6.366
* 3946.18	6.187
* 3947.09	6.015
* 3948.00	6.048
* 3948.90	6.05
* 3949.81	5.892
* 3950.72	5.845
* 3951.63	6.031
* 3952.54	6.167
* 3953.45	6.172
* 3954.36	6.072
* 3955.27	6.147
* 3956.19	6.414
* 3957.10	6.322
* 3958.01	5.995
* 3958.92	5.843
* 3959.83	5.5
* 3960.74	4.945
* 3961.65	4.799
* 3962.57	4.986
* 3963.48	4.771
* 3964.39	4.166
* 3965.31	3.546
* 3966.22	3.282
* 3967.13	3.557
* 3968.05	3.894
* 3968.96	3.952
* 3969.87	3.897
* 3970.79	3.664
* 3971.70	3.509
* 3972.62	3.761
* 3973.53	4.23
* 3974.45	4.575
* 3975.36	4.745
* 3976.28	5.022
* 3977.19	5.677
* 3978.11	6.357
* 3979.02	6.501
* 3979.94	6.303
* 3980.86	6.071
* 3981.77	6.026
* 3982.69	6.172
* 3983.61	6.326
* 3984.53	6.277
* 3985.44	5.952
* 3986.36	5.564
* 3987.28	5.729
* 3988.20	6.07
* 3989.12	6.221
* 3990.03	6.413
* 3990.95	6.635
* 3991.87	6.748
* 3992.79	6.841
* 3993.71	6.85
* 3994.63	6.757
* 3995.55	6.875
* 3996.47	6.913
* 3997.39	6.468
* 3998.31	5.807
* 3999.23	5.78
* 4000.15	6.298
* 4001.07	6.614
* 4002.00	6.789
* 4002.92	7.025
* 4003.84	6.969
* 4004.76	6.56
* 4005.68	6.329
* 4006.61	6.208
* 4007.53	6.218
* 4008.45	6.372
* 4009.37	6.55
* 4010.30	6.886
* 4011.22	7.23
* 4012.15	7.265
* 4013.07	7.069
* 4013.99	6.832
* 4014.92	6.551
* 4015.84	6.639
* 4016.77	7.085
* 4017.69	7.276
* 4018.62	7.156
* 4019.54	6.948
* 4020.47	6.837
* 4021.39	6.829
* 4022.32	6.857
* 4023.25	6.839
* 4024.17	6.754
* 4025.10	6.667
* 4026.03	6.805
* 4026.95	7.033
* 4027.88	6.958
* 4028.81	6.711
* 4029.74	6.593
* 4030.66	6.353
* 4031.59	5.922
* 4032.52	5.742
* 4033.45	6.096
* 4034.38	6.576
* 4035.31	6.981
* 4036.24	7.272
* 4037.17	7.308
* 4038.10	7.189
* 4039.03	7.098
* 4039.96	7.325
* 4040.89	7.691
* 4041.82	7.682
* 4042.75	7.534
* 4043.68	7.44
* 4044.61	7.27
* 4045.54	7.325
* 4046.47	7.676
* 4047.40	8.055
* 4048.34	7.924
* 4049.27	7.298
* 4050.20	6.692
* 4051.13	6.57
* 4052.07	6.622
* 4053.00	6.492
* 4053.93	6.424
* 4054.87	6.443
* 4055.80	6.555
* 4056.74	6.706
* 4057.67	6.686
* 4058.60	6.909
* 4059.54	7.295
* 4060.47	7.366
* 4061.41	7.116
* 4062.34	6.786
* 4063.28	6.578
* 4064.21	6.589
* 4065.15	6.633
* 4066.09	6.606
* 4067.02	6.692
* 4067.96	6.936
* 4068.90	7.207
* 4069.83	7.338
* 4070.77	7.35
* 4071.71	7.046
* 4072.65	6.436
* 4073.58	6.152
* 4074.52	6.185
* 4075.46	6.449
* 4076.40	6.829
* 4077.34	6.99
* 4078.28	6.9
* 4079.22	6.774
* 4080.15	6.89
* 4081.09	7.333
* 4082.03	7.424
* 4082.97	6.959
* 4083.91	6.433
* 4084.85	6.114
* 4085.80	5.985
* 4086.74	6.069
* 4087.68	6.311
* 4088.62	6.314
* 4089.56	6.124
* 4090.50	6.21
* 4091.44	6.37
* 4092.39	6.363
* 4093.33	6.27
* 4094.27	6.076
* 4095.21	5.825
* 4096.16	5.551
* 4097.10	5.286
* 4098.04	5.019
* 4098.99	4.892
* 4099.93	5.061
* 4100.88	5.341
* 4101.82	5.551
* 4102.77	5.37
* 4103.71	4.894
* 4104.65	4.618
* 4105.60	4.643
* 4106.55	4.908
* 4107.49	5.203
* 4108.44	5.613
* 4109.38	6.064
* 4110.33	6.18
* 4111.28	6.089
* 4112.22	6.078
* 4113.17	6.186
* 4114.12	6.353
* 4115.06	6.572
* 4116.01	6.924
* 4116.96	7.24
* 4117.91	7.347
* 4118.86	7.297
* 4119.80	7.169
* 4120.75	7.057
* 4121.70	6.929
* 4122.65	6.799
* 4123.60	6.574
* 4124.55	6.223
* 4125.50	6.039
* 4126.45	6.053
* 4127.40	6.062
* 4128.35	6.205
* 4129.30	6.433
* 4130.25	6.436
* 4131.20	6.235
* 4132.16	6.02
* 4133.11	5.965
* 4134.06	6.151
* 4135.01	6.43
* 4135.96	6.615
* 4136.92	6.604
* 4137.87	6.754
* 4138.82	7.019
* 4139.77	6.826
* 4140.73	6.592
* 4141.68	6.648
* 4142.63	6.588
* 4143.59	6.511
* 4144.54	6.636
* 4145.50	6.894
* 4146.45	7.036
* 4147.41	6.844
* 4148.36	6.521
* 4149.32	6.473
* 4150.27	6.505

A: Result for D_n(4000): 1.33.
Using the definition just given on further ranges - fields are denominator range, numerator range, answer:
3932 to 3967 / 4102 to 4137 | 1.28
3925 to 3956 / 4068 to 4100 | 1.26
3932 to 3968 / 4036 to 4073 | 1.42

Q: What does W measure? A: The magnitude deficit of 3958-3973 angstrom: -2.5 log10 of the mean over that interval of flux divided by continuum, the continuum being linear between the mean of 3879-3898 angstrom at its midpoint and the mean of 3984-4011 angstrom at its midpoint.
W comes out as 0.335 mag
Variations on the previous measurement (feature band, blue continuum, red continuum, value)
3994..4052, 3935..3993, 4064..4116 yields -0.19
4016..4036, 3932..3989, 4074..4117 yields -0.19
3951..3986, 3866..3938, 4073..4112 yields 0.08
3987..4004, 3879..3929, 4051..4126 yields -0.10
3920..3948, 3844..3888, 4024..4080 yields 0.10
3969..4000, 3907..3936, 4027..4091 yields 0.10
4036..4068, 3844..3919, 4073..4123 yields -0.17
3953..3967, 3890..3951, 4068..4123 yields 0.10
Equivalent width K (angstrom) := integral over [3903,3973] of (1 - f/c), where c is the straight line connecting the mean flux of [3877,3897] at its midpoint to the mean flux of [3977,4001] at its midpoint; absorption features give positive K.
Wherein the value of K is -1.7 angstrom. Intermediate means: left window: 4.54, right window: 6.31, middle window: 5.49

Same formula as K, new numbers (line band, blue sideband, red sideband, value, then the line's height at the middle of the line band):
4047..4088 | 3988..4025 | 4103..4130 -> -2.4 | 6.42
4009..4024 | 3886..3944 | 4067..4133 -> -2.7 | 5.89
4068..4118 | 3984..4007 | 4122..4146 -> 2.1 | 6.45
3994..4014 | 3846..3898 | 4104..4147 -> -2.8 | 5.82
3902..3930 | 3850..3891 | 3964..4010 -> -3.8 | 5.44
